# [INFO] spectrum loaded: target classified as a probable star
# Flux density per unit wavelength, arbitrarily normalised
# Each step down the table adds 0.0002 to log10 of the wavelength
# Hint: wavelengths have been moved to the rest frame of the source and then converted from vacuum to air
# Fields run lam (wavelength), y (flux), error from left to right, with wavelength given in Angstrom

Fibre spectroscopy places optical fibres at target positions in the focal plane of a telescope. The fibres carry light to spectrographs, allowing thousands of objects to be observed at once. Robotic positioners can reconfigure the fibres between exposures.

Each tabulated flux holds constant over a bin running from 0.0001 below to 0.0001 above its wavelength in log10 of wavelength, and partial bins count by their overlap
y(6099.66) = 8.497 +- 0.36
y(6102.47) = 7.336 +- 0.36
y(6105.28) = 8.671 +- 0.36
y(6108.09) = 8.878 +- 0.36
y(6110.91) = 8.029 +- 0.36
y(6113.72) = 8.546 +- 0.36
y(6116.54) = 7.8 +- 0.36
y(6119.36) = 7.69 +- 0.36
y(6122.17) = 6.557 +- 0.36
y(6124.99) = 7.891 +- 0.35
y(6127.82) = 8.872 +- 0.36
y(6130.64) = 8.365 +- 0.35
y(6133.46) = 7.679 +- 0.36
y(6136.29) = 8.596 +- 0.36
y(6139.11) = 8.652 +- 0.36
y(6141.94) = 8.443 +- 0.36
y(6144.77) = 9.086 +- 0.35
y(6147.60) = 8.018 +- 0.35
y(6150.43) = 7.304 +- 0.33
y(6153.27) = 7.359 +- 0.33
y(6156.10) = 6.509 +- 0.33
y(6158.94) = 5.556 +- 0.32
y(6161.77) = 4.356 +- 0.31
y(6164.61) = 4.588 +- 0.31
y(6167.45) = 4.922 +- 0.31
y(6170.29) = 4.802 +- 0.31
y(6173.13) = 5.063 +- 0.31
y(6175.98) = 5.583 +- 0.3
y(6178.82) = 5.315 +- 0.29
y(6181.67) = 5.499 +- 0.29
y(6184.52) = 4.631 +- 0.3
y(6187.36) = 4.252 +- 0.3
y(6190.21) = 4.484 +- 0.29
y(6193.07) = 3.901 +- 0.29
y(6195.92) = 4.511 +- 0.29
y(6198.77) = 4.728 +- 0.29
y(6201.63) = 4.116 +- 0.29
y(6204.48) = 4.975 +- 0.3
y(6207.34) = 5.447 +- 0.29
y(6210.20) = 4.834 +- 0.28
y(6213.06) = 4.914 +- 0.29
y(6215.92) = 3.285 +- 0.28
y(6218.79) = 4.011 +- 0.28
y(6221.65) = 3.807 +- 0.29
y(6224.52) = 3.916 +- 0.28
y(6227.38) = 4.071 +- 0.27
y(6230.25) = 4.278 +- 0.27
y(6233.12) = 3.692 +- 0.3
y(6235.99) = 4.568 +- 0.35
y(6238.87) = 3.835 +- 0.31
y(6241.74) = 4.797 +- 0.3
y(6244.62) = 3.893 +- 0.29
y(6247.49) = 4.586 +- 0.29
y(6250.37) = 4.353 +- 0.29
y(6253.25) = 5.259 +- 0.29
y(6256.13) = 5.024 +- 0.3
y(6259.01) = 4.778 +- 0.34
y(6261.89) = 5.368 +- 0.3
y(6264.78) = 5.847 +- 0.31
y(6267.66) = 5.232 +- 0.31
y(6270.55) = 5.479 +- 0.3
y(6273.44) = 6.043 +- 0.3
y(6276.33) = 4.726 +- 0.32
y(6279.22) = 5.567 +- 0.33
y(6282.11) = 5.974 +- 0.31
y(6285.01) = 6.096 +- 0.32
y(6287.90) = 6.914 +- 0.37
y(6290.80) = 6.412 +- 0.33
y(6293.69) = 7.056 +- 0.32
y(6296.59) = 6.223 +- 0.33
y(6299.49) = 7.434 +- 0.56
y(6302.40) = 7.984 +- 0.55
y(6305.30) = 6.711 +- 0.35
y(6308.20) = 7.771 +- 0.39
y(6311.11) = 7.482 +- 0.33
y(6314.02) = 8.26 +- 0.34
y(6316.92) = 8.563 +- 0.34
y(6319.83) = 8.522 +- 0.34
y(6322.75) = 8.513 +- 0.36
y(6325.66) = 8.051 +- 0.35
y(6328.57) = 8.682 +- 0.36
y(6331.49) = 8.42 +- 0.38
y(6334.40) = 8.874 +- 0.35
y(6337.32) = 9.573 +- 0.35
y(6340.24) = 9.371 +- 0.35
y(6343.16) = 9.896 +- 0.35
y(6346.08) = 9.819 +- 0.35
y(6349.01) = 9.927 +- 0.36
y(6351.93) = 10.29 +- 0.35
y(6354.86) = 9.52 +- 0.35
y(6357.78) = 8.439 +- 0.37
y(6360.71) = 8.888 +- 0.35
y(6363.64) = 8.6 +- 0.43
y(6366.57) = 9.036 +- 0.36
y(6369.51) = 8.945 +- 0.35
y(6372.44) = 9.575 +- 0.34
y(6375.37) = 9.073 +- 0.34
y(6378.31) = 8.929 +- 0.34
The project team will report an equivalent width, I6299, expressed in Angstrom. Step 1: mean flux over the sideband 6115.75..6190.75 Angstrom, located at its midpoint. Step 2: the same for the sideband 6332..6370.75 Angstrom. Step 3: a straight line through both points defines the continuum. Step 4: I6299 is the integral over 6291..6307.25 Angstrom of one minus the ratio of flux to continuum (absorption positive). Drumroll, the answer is 2.91 Angstrom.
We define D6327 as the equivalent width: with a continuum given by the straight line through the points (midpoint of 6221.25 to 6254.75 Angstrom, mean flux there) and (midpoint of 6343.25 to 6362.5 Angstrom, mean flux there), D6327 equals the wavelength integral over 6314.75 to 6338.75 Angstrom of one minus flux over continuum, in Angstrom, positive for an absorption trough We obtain -1.0 Angstrom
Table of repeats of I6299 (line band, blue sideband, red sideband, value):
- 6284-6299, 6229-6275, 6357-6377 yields -0.9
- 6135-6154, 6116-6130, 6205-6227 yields -3.4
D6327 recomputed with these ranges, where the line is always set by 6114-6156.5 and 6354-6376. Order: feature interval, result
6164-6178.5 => 5.5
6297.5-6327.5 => 2.9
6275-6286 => 3.9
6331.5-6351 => -1.4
